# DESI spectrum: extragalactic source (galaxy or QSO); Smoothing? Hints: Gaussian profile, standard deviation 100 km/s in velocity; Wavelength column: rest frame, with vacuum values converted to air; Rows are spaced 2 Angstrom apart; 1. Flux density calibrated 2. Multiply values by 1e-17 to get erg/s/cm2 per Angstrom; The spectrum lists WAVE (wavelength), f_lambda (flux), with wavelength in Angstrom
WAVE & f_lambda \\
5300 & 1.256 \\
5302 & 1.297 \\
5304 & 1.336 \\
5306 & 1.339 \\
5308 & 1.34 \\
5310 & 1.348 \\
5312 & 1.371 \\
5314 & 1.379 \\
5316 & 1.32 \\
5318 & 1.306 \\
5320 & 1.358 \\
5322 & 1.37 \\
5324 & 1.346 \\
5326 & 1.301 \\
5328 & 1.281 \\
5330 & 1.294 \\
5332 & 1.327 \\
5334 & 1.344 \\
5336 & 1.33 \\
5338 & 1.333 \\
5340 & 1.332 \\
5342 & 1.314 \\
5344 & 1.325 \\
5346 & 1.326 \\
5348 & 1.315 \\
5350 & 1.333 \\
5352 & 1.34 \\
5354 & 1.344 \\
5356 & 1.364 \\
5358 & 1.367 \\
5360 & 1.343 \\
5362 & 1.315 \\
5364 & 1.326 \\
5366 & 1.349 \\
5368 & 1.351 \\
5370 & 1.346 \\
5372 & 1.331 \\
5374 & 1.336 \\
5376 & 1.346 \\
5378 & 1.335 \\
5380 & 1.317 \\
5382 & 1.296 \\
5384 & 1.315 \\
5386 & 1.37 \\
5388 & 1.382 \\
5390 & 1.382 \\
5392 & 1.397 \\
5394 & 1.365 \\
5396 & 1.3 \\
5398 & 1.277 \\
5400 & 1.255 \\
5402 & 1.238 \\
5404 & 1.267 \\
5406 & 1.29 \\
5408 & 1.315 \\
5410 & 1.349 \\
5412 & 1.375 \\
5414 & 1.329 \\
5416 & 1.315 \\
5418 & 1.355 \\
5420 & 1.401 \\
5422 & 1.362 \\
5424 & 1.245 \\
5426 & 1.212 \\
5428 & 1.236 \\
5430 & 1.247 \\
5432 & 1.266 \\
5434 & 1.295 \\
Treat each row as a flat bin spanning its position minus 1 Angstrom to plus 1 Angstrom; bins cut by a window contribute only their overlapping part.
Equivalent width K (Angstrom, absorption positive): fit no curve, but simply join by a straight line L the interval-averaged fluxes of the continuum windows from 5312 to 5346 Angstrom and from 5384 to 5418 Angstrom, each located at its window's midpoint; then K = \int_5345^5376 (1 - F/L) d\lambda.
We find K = -0.3 Angstrom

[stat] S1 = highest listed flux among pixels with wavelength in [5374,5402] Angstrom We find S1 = 1.397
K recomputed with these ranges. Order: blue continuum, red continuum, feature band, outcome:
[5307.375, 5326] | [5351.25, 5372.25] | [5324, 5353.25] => 0.5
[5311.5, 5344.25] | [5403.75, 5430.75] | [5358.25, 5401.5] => -0.5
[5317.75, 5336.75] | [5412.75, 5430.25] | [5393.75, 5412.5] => 0.1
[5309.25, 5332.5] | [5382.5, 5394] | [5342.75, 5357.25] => 0.1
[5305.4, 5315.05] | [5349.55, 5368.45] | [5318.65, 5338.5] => 0.3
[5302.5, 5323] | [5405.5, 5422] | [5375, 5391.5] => 0.0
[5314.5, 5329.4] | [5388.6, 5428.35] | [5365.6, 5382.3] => -0.2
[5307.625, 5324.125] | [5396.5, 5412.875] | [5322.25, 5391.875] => -0.6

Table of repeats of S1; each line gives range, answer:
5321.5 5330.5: 1.37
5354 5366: 1.367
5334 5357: 1.364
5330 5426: 1.401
